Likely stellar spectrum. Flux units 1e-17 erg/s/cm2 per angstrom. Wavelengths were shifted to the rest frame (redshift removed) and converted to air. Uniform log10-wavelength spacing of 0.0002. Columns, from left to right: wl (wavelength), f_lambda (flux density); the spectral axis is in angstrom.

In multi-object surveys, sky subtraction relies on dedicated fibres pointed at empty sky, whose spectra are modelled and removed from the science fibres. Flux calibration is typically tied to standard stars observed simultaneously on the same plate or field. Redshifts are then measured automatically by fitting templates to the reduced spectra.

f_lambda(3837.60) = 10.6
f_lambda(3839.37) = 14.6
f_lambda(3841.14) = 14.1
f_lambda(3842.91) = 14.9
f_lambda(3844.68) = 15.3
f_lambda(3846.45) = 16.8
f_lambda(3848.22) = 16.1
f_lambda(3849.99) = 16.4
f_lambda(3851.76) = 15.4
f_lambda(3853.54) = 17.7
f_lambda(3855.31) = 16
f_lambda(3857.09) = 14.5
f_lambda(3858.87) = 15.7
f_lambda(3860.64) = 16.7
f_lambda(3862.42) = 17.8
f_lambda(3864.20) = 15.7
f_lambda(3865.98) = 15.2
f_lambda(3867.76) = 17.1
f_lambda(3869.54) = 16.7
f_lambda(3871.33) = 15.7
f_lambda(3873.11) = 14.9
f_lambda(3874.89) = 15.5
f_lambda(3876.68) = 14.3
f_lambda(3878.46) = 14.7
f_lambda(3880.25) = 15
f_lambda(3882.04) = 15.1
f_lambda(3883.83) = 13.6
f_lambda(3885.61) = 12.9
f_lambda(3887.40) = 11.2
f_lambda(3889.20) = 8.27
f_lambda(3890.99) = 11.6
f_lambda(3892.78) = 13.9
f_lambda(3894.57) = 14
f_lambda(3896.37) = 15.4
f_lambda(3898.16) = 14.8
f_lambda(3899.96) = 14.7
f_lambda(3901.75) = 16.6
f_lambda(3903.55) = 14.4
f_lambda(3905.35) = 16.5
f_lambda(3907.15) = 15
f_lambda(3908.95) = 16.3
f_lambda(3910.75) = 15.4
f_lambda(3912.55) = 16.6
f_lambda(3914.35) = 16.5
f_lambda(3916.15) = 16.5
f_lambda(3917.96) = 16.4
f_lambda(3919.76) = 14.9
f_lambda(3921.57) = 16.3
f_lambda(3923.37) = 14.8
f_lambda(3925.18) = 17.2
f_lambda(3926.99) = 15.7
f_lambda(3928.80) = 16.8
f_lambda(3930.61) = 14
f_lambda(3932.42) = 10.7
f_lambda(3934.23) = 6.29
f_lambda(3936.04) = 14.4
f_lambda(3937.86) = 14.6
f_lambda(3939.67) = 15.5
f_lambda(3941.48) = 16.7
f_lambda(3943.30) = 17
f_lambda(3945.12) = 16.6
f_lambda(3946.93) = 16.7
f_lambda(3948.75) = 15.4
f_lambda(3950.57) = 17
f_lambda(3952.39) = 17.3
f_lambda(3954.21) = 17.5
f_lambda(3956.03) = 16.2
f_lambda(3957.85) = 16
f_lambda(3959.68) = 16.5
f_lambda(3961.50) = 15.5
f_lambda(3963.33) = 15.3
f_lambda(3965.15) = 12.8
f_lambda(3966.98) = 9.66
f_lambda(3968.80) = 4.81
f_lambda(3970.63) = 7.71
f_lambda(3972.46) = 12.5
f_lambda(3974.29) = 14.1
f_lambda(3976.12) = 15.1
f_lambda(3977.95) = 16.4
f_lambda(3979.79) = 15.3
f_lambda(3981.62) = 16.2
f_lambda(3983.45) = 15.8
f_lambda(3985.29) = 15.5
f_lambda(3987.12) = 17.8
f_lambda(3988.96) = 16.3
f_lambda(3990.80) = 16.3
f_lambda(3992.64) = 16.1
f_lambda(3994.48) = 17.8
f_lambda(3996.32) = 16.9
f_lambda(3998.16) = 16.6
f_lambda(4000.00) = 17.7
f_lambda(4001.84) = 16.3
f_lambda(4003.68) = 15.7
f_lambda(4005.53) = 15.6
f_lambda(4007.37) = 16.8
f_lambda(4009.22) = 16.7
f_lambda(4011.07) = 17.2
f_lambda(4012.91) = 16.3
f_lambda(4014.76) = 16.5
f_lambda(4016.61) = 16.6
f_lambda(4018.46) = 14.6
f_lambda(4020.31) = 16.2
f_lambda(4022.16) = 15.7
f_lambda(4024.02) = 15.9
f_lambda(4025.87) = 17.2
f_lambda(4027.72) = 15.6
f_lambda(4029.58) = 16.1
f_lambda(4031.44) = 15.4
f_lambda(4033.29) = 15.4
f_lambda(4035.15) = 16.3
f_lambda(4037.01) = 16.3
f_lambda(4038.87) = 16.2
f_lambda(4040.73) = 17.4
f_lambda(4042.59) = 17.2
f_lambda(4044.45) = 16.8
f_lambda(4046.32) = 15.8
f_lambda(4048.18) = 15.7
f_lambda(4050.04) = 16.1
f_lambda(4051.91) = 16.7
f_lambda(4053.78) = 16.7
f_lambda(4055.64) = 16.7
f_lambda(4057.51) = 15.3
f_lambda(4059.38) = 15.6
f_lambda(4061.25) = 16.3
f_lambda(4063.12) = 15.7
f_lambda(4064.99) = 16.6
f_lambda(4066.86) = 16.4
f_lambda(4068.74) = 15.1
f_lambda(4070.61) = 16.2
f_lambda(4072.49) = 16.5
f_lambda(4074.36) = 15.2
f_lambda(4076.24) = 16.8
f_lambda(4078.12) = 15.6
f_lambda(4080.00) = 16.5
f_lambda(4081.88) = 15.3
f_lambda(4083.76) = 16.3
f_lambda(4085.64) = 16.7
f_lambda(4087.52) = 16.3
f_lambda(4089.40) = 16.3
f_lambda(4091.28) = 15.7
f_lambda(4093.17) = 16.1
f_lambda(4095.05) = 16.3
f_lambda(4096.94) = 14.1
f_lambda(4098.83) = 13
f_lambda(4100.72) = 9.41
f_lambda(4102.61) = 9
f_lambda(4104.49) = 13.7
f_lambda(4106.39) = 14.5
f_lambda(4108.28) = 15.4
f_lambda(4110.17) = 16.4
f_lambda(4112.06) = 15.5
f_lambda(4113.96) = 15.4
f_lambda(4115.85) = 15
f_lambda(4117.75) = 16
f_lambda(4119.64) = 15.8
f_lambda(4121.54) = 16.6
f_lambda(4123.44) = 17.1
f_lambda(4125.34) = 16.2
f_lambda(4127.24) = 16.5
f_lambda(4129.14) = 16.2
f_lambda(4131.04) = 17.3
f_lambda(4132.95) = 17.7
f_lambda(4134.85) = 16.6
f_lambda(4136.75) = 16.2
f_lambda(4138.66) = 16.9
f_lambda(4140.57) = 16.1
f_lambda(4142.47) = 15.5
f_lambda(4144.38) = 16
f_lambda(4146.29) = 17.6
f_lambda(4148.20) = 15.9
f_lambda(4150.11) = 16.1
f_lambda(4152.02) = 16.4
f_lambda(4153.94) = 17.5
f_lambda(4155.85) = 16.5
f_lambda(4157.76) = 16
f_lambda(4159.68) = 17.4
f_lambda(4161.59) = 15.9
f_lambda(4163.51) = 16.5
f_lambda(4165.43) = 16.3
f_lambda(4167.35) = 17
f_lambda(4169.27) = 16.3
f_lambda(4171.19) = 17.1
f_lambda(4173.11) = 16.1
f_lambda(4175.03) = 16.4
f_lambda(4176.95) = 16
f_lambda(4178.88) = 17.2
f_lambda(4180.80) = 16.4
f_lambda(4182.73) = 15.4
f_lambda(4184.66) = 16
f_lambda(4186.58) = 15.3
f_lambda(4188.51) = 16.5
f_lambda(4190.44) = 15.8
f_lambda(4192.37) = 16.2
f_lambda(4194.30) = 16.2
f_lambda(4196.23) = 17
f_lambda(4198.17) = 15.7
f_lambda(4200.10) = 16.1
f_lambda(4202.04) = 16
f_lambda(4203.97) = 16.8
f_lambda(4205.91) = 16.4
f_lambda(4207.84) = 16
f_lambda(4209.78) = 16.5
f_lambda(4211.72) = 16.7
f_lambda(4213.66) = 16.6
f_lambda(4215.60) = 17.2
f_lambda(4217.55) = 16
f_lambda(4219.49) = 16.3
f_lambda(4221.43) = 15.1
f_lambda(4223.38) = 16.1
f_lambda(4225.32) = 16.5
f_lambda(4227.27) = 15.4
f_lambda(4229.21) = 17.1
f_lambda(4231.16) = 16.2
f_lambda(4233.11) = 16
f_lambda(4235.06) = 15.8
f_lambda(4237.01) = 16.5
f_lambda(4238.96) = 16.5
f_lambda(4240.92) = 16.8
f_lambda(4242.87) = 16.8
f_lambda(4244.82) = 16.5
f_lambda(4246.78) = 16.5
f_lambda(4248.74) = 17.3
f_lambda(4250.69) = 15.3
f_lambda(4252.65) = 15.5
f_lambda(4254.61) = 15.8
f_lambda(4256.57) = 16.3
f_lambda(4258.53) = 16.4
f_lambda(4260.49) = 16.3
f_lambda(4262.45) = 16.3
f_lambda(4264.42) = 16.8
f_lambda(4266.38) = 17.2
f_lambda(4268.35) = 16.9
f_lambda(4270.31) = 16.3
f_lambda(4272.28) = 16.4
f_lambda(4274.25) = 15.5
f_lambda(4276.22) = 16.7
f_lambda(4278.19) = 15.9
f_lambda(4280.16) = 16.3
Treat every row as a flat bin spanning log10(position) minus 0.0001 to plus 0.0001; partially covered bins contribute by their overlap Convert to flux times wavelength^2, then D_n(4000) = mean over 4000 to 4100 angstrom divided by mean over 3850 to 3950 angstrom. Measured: 1.1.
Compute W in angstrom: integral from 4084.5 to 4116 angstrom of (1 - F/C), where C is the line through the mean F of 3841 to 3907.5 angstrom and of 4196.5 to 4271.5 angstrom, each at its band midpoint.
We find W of 2.4 angstrom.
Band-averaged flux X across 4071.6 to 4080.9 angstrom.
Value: 16.1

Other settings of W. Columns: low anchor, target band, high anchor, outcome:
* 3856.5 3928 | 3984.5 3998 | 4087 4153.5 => -1.20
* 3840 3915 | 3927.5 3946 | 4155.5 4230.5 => 1.26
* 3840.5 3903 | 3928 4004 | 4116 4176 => 2.55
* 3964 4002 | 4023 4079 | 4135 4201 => -3.31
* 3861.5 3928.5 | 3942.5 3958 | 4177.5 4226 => -1.40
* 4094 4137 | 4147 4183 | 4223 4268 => -1.90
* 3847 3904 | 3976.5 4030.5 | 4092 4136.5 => -4.39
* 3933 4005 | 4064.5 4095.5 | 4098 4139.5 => -1.76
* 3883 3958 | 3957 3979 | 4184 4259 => 3.08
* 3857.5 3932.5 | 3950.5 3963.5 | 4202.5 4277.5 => -0.97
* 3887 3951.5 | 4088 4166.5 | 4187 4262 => 0.52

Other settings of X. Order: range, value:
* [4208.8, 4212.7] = 16.6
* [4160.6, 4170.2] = 16.4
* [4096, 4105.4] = 11.8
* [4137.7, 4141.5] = 16.5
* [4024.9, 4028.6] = 16.4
